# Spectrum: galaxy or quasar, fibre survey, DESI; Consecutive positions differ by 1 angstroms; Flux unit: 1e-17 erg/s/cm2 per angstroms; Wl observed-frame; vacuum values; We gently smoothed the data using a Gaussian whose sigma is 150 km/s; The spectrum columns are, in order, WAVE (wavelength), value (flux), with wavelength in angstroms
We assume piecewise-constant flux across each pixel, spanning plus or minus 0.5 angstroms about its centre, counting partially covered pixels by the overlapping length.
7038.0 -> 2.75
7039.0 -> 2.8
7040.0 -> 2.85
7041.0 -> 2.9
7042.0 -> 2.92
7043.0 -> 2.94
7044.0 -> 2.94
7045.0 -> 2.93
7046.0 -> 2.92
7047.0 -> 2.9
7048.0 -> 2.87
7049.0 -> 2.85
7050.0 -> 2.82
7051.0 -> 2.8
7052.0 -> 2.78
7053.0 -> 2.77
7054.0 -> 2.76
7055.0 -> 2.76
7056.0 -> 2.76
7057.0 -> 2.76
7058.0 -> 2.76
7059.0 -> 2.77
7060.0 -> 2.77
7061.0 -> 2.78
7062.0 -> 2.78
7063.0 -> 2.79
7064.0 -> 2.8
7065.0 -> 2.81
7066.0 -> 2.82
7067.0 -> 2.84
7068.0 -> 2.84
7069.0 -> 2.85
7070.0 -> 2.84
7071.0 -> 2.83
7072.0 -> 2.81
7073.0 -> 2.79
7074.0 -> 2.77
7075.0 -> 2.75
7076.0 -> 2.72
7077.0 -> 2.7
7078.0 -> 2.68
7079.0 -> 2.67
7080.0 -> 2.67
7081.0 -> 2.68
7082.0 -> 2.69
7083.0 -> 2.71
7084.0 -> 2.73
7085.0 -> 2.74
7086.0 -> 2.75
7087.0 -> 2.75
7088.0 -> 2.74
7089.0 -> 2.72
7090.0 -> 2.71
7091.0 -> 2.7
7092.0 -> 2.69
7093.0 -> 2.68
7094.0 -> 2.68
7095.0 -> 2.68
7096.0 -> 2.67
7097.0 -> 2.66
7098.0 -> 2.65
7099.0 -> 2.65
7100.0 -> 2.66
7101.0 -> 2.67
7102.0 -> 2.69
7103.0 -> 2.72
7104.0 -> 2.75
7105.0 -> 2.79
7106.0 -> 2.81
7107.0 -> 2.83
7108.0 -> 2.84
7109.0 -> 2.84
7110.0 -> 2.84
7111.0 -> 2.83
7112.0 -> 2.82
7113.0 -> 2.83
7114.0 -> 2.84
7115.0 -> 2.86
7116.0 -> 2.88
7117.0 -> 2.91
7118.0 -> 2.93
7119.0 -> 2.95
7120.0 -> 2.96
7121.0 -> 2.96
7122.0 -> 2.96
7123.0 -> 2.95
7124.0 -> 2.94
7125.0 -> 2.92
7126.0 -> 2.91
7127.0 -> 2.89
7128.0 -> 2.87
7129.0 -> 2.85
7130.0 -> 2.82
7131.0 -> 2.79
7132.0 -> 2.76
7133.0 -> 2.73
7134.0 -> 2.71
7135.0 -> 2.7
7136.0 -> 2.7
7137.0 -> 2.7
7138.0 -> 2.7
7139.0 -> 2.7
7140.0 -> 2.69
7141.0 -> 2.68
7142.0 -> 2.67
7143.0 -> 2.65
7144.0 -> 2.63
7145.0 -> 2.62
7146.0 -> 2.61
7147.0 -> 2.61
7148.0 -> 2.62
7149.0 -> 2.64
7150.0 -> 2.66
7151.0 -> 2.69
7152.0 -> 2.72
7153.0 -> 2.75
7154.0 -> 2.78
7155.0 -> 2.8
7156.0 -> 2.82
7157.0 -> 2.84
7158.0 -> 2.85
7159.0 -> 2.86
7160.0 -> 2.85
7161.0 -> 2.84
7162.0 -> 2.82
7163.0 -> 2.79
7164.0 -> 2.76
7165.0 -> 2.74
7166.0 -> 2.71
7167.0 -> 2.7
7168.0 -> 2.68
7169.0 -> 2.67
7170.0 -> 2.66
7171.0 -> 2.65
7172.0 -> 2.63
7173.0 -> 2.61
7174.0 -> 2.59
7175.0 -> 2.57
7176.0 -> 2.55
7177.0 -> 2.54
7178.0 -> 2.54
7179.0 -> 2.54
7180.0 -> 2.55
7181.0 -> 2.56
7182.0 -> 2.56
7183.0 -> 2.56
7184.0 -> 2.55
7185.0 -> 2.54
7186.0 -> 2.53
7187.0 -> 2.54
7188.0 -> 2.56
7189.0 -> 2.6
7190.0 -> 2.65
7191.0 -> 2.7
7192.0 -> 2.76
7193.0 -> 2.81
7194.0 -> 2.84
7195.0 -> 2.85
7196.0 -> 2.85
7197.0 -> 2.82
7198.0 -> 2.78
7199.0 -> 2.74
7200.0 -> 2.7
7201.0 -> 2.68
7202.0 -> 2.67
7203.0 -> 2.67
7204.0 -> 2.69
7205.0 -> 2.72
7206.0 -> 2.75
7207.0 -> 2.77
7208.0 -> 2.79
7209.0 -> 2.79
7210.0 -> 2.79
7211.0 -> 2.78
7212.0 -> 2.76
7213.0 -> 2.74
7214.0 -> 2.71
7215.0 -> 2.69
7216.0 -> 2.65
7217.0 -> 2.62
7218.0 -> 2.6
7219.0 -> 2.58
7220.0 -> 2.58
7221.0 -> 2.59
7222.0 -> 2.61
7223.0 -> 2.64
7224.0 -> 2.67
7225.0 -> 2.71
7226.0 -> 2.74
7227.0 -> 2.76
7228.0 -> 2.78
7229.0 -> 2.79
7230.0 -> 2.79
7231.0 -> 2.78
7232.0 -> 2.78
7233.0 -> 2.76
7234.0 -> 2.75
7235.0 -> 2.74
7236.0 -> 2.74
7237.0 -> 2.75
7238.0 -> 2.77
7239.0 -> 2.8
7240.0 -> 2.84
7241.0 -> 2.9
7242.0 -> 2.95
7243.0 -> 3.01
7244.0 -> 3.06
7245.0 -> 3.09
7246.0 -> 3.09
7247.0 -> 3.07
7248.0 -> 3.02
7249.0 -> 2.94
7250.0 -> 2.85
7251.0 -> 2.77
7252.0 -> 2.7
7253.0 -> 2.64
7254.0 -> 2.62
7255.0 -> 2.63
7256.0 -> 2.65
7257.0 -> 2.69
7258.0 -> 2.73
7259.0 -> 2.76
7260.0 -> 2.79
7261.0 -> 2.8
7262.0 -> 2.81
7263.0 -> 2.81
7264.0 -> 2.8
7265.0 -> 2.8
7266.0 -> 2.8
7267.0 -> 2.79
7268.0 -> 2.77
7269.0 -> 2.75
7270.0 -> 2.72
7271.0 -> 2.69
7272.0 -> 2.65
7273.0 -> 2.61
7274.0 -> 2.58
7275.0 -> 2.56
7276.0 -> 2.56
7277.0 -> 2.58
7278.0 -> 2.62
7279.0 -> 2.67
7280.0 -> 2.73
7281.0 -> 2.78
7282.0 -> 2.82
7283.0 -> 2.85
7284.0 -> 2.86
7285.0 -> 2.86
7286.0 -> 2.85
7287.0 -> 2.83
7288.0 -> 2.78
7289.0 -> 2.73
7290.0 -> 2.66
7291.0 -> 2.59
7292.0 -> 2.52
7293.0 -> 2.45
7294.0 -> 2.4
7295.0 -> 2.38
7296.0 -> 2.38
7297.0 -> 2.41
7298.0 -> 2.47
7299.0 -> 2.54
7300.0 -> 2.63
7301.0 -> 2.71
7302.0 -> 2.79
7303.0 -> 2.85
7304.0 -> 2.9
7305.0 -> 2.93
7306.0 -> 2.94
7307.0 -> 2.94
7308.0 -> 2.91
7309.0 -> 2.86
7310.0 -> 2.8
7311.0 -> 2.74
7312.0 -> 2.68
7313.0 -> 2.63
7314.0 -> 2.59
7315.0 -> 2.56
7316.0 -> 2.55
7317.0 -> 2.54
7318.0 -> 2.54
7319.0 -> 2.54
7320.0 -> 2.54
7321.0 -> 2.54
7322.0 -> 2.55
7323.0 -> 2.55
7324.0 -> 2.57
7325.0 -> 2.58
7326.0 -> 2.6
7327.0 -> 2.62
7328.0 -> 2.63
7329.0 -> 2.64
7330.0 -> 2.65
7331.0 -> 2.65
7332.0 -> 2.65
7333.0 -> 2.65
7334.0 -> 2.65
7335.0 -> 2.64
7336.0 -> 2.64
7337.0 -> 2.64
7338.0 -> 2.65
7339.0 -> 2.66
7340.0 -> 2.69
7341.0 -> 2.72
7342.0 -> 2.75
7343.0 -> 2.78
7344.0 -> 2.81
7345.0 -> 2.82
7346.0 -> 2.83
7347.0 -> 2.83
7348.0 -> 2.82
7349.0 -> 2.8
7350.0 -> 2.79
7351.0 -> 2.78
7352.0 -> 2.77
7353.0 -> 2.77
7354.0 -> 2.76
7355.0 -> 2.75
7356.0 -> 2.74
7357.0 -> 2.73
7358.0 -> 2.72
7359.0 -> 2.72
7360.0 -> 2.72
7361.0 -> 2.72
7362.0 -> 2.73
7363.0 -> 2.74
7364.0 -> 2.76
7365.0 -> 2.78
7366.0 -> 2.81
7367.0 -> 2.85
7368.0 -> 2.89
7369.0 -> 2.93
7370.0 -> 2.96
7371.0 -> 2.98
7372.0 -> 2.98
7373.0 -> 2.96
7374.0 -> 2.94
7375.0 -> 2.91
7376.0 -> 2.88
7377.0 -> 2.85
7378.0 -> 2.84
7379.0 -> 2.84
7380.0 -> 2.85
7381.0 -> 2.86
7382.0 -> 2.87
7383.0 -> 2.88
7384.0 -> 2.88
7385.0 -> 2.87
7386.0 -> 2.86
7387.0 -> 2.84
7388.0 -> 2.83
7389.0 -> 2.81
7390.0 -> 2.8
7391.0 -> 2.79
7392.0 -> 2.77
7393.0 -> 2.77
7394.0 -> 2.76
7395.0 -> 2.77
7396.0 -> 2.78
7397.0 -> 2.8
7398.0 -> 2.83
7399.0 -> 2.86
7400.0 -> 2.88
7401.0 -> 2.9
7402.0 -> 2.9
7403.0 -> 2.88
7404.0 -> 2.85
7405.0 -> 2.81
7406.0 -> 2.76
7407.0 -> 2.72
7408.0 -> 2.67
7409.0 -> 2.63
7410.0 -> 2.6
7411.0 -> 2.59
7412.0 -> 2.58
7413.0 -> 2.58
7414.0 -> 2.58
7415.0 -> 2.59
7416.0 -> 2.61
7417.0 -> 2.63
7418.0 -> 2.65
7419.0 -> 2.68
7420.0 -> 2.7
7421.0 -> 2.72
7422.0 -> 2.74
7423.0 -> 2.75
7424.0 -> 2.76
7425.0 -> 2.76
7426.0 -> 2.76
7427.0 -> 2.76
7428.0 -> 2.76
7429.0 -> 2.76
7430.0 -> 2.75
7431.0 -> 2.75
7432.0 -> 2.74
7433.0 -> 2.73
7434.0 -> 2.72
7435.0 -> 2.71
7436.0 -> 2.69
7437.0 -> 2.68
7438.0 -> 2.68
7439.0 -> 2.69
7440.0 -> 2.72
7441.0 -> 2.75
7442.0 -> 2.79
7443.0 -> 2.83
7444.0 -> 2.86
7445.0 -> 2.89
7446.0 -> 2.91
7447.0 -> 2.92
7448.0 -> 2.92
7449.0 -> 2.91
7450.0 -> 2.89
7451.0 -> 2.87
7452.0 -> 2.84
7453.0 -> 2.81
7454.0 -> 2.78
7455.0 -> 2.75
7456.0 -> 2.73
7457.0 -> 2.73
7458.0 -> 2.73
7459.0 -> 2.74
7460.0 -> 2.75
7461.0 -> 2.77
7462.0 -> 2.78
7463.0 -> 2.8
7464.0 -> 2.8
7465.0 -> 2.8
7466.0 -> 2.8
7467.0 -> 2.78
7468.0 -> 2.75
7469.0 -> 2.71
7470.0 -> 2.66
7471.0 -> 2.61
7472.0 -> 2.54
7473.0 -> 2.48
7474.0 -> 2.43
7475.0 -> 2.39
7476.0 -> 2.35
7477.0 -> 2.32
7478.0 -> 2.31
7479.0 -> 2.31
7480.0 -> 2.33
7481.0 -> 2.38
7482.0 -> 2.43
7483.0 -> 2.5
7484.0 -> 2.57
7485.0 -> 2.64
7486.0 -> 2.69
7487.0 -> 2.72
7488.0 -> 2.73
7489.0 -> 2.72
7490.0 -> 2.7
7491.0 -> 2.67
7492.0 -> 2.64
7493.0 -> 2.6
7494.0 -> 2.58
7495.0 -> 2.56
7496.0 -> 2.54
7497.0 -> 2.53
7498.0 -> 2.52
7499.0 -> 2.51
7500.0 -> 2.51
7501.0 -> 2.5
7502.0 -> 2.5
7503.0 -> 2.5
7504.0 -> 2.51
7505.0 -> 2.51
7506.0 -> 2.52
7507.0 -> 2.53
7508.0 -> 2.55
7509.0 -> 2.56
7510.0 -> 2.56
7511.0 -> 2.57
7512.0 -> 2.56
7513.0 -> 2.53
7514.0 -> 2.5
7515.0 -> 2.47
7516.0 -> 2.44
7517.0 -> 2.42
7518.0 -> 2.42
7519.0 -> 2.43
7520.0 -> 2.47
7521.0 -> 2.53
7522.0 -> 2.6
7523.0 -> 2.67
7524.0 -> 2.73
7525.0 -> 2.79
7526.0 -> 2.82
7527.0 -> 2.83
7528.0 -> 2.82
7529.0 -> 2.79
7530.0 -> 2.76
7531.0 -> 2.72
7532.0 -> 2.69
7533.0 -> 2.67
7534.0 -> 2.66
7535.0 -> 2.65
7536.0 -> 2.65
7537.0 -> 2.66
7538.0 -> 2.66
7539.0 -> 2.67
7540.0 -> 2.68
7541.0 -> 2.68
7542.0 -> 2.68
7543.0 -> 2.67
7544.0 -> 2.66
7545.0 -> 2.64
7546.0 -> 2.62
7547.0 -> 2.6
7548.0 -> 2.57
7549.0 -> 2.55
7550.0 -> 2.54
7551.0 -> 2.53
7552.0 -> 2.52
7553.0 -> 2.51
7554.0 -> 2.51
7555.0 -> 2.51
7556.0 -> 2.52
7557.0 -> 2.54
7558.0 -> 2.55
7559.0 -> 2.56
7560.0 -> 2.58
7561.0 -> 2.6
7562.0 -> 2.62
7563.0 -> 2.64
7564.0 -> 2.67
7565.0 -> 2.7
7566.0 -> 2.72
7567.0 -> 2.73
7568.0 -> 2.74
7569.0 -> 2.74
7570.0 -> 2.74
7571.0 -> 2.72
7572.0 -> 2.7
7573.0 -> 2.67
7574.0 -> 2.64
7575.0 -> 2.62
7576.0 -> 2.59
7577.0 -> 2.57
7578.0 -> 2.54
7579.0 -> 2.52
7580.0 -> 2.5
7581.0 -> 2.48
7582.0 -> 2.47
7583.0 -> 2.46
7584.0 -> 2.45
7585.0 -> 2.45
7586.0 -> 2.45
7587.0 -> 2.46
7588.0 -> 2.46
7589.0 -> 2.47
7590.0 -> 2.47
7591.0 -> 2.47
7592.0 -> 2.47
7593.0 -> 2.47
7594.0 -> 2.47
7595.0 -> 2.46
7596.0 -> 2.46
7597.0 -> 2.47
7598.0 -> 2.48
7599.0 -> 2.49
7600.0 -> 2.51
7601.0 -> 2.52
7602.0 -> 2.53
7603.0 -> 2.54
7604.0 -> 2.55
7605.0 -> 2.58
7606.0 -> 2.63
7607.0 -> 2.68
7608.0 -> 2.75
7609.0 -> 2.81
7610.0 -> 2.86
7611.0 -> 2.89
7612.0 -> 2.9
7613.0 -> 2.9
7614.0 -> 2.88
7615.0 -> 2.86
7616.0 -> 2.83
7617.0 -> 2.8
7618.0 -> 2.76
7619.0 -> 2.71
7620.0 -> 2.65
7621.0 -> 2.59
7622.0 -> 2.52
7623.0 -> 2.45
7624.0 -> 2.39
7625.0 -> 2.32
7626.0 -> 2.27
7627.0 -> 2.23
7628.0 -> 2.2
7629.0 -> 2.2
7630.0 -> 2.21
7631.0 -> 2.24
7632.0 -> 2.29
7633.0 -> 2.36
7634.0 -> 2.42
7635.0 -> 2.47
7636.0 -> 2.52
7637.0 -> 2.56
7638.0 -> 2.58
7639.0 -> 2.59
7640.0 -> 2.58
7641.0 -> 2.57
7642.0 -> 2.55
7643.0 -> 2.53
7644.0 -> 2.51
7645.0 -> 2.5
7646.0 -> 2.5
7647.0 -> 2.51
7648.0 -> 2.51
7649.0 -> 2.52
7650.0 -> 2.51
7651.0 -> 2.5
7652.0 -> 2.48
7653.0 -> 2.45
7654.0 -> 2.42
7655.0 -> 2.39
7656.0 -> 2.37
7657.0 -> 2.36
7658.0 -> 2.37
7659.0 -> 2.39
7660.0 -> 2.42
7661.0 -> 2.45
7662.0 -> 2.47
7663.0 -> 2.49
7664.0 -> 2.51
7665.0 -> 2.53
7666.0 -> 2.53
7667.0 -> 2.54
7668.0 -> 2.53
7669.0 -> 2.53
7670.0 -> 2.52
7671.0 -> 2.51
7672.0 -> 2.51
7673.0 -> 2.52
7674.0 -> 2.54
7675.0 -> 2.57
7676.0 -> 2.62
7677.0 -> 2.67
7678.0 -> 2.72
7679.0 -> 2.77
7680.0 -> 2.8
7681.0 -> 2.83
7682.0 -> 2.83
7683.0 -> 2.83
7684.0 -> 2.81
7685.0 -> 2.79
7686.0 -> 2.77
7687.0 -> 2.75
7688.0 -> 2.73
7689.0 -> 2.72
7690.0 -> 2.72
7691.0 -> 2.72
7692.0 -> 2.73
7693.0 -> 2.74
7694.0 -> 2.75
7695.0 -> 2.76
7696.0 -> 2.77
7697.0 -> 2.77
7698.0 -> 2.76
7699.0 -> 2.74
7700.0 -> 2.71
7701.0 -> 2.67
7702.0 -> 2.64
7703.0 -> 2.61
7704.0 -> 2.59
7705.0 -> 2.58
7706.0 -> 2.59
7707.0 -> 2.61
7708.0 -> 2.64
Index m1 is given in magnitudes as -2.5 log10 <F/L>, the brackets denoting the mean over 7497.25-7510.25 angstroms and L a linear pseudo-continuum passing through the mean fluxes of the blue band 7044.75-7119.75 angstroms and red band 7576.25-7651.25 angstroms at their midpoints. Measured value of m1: 0.03 mag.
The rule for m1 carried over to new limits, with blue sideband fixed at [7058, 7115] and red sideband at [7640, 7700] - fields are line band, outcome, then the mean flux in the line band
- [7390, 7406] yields -0.060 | 2.82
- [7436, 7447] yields -0.049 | 2.78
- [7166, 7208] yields 0.027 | 2.66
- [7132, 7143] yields 0.016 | 2.7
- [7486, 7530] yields 0.022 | 2.59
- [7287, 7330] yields 0.022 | 2.64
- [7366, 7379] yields -0.090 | 2.91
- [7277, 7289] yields -0.030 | 2.78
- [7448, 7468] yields -0.056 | 2.79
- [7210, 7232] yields 0.008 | 2.7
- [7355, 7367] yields -0.027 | 2.75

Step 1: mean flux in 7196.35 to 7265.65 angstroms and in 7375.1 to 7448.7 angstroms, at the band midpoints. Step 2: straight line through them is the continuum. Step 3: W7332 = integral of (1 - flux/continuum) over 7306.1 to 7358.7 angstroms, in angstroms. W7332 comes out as 1.5 angstroms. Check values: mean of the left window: 2.77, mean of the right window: 2.77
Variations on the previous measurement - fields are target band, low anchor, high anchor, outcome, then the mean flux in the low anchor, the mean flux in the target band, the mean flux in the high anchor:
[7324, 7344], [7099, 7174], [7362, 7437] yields 0.9 angstroms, 2.77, 2.66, 2.78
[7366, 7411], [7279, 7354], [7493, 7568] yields -3.0 angstroms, 2.69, 2.84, 2.6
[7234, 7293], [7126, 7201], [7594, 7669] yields -2.4 angstroms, 2.7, 2.77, 2.53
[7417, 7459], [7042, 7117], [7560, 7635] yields -2.2 angstroms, 2.77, 2.77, 2.56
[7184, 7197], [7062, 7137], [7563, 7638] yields 0.3 angstroms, 2.78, 2.69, 2.56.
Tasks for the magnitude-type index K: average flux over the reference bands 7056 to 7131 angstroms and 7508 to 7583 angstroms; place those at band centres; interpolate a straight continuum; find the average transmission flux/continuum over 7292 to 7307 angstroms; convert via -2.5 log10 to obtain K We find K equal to 0.03 mag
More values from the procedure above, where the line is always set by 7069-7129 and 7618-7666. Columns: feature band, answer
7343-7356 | -0.06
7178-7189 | 0.07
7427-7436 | -0.06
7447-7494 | -0.04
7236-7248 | -0.09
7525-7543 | -0.08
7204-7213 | -0.02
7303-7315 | -0.06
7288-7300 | 0.06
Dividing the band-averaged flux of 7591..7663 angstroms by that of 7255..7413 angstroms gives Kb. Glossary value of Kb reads 0.92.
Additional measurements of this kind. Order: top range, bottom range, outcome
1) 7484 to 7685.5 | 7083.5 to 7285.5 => 0.94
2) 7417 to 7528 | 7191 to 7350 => 0.97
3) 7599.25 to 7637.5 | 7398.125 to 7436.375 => 0.94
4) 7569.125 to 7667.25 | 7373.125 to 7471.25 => 0.91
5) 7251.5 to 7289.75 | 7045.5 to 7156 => 0.99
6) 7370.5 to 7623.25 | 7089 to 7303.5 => 0.98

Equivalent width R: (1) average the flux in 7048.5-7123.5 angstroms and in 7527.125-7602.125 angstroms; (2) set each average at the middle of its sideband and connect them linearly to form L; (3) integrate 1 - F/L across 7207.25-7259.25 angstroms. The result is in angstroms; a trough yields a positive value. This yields -1.0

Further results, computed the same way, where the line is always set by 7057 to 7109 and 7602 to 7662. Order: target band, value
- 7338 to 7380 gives -2.7 angstroms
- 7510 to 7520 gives 0.4 angstroms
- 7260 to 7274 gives -0.4 angstroms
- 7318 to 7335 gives 0.3 angstroms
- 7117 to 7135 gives -1.0 angstroms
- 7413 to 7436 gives -0.8 angstroms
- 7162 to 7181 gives 0.5 angstroms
